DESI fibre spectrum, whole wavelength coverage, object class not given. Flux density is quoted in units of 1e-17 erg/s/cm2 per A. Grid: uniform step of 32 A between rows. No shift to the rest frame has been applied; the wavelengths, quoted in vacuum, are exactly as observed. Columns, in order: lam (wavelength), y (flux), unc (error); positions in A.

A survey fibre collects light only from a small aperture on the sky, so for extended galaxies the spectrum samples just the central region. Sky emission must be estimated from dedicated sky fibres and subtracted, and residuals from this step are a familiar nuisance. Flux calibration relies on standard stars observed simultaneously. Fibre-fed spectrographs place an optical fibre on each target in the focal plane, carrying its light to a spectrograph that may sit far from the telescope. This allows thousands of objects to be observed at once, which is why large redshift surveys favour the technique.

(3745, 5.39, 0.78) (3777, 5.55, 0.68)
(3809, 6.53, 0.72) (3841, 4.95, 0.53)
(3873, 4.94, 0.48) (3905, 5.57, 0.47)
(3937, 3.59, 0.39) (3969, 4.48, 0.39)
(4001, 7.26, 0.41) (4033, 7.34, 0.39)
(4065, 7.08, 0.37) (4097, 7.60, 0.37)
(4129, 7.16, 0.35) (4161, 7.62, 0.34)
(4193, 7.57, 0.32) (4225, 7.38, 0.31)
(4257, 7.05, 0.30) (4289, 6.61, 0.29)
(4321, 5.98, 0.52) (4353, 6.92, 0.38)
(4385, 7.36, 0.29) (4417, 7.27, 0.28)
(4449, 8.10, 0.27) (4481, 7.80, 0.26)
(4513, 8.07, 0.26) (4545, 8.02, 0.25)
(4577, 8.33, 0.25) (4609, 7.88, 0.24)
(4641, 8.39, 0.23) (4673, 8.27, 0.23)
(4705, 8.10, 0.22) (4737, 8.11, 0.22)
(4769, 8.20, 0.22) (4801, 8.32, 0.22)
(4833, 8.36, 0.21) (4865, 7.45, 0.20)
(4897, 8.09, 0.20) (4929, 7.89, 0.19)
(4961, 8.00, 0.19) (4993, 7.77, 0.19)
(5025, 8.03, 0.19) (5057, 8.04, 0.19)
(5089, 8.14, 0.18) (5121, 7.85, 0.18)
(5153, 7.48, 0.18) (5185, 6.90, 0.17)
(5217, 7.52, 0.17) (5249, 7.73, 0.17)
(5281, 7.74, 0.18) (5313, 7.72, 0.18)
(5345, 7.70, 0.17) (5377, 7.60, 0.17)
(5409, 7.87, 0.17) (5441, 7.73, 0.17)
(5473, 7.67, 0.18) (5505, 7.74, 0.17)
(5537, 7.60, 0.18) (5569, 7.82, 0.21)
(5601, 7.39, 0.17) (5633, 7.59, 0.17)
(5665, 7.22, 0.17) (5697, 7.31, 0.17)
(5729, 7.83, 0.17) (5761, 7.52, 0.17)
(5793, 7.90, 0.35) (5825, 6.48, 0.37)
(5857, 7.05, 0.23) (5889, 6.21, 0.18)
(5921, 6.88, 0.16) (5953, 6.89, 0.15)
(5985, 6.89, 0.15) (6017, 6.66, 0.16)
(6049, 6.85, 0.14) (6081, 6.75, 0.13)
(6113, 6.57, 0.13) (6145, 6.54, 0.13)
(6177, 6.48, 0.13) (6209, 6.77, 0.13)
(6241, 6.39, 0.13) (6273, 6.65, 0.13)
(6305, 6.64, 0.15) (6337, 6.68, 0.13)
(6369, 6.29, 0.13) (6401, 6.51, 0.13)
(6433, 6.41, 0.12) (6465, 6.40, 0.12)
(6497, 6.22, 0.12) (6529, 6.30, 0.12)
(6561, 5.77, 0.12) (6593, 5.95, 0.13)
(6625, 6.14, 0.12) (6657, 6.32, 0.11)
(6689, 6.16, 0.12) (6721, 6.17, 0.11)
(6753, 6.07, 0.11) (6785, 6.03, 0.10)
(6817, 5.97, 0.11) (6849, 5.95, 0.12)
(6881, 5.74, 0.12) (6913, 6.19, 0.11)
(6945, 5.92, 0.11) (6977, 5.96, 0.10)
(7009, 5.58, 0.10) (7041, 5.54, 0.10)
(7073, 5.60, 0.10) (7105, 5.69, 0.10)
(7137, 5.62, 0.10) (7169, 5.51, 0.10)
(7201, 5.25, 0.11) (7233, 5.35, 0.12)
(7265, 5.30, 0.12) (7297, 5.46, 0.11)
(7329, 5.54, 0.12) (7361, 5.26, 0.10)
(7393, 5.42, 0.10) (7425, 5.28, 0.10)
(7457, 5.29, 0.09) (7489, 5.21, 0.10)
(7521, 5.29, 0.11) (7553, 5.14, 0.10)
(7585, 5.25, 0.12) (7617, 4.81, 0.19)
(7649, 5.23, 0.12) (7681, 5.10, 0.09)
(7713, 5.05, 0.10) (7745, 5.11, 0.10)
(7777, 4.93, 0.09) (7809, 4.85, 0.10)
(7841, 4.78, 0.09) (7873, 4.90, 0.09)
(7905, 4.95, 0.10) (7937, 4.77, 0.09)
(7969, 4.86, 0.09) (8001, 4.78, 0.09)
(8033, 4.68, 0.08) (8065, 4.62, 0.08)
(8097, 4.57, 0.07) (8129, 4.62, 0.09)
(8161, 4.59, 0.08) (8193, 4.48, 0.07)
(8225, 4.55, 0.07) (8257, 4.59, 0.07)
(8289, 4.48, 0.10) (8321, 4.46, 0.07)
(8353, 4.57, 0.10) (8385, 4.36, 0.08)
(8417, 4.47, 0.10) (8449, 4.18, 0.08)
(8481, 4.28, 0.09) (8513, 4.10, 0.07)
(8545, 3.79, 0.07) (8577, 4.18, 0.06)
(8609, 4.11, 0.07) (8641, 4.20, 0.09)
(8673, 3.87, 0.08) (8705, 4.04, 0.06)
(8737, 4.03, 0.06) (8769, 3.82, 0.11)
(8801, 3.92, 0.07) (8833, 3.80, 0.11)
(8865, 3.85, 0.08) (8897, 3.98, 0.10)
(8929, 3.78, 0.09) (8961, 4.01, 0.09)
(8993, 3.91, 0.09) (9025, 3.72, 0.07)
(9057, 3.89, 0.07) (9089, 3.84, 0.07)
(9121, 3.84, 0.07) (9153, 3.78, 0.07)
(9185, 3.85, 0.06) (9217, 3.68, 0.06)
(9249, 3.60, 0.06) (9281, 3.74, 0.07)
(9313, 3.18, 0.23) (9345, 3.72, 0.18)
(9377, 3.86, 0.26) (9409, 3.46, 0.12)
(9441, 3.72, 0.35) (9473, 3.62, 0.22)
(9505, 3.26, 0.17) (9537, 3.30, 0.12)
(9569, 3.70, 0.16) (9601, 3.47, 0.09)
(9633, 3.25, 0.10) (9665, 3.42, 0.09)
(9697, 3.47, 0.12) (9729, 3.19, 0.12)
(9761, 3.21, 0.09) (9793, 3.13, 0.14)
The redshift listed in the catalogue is 0.00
